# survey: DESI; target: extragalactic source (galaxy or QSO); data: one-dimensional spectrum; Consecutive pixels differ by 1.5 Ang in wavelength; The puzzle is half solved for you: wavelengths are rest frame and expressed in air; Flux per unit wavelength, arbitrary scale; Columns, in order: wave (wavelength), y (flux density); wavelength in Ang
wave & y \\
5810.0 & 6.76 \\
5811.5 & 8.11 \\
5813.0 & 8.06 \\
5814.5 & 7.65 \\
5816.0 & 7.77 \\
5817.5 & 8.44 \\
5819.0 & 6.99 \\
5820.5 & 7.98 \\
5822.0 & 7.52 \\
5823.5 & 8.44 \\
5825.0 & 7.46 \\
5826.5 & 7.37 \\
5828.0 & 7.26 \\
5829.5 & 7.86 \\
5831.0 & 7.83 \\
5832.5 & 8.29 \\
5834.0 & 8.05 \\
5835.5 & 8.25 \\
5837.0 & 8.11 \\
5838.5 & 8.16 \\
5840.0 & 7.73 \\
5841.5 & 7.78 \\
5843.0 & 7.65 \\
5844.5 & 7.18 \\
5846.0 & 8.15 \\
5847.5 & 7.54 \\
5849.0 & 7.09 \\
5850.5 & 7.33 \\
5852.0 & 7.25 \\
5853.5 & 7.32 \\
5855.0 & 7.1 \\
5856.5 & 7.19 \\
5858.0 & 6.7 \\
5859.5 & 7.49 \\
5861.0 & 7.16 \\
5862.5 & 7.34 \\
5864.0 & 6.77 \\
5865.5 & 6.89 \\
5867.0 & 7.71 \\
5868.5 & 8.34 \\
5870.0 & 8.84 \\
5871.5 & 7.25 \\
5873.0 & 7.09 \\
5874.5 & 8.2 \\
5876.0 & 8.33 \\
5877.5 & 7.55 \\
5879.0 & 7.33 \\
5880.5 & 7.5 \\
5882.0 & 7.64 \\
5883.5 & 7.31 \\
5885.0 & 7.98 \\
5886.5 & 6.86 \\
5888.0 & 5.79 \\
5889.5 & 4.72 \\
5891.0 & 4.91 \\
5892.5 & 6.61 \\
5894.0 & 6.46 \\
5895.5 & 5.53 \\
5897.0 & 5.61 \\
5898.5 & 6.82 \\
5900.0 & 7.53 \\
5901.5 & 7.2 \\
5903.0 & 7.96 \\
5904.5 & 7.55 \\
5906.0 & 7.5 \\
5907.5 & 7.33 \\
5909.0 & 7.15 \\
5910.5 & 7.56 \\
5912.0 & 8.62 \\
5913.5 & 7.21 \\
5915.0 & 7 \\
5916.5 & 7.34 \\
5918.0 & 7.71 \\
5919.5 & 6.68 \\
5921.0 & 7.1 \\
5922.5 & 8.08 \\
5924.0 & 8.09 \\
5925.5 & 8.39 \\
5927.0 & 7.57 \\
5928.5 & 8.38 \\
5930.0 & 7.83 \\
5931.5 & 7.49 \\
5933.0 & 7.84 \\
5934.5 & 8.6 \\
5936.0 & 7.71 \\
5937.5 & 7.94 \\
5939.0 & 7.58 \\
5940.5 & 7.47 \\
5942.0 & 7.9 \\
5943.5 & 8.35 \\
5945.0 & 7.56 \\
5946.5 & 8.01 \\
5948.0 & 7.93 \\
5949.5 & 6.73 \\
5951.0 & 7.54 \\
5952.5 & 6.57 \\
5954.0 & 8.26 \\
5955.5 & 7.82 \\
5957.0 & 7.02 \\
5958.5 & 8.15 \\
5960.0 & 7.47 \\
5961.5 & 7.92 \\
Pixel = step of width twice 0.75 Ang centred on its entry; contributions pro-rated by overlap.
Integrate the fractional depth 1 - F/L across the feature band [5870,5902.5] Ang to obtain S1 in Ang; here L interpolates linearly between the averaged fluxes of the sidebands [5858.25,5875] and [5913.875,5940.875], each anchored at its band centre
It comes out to 2.81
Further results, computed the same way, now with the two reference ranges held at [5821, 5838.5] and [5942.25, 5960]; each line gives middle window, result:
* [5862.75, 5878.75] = 0.2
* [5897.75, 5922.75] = 1.0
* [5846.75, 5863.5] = 1.3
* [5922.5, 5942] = -0.6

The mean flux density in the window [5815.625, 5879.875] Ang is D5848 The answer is 7.63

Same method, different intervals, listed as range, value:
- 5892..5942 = 7.45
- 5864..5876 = 7.73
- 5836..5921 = 7.26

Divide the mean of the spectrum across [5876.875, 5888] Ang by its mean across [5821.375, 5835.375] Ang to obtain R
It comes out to 0.94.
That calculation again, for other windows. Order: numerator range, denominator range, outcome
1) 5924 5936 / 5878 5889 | 1.12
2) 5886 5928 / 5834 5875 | 0.93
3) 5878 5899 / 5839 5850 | 0.86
